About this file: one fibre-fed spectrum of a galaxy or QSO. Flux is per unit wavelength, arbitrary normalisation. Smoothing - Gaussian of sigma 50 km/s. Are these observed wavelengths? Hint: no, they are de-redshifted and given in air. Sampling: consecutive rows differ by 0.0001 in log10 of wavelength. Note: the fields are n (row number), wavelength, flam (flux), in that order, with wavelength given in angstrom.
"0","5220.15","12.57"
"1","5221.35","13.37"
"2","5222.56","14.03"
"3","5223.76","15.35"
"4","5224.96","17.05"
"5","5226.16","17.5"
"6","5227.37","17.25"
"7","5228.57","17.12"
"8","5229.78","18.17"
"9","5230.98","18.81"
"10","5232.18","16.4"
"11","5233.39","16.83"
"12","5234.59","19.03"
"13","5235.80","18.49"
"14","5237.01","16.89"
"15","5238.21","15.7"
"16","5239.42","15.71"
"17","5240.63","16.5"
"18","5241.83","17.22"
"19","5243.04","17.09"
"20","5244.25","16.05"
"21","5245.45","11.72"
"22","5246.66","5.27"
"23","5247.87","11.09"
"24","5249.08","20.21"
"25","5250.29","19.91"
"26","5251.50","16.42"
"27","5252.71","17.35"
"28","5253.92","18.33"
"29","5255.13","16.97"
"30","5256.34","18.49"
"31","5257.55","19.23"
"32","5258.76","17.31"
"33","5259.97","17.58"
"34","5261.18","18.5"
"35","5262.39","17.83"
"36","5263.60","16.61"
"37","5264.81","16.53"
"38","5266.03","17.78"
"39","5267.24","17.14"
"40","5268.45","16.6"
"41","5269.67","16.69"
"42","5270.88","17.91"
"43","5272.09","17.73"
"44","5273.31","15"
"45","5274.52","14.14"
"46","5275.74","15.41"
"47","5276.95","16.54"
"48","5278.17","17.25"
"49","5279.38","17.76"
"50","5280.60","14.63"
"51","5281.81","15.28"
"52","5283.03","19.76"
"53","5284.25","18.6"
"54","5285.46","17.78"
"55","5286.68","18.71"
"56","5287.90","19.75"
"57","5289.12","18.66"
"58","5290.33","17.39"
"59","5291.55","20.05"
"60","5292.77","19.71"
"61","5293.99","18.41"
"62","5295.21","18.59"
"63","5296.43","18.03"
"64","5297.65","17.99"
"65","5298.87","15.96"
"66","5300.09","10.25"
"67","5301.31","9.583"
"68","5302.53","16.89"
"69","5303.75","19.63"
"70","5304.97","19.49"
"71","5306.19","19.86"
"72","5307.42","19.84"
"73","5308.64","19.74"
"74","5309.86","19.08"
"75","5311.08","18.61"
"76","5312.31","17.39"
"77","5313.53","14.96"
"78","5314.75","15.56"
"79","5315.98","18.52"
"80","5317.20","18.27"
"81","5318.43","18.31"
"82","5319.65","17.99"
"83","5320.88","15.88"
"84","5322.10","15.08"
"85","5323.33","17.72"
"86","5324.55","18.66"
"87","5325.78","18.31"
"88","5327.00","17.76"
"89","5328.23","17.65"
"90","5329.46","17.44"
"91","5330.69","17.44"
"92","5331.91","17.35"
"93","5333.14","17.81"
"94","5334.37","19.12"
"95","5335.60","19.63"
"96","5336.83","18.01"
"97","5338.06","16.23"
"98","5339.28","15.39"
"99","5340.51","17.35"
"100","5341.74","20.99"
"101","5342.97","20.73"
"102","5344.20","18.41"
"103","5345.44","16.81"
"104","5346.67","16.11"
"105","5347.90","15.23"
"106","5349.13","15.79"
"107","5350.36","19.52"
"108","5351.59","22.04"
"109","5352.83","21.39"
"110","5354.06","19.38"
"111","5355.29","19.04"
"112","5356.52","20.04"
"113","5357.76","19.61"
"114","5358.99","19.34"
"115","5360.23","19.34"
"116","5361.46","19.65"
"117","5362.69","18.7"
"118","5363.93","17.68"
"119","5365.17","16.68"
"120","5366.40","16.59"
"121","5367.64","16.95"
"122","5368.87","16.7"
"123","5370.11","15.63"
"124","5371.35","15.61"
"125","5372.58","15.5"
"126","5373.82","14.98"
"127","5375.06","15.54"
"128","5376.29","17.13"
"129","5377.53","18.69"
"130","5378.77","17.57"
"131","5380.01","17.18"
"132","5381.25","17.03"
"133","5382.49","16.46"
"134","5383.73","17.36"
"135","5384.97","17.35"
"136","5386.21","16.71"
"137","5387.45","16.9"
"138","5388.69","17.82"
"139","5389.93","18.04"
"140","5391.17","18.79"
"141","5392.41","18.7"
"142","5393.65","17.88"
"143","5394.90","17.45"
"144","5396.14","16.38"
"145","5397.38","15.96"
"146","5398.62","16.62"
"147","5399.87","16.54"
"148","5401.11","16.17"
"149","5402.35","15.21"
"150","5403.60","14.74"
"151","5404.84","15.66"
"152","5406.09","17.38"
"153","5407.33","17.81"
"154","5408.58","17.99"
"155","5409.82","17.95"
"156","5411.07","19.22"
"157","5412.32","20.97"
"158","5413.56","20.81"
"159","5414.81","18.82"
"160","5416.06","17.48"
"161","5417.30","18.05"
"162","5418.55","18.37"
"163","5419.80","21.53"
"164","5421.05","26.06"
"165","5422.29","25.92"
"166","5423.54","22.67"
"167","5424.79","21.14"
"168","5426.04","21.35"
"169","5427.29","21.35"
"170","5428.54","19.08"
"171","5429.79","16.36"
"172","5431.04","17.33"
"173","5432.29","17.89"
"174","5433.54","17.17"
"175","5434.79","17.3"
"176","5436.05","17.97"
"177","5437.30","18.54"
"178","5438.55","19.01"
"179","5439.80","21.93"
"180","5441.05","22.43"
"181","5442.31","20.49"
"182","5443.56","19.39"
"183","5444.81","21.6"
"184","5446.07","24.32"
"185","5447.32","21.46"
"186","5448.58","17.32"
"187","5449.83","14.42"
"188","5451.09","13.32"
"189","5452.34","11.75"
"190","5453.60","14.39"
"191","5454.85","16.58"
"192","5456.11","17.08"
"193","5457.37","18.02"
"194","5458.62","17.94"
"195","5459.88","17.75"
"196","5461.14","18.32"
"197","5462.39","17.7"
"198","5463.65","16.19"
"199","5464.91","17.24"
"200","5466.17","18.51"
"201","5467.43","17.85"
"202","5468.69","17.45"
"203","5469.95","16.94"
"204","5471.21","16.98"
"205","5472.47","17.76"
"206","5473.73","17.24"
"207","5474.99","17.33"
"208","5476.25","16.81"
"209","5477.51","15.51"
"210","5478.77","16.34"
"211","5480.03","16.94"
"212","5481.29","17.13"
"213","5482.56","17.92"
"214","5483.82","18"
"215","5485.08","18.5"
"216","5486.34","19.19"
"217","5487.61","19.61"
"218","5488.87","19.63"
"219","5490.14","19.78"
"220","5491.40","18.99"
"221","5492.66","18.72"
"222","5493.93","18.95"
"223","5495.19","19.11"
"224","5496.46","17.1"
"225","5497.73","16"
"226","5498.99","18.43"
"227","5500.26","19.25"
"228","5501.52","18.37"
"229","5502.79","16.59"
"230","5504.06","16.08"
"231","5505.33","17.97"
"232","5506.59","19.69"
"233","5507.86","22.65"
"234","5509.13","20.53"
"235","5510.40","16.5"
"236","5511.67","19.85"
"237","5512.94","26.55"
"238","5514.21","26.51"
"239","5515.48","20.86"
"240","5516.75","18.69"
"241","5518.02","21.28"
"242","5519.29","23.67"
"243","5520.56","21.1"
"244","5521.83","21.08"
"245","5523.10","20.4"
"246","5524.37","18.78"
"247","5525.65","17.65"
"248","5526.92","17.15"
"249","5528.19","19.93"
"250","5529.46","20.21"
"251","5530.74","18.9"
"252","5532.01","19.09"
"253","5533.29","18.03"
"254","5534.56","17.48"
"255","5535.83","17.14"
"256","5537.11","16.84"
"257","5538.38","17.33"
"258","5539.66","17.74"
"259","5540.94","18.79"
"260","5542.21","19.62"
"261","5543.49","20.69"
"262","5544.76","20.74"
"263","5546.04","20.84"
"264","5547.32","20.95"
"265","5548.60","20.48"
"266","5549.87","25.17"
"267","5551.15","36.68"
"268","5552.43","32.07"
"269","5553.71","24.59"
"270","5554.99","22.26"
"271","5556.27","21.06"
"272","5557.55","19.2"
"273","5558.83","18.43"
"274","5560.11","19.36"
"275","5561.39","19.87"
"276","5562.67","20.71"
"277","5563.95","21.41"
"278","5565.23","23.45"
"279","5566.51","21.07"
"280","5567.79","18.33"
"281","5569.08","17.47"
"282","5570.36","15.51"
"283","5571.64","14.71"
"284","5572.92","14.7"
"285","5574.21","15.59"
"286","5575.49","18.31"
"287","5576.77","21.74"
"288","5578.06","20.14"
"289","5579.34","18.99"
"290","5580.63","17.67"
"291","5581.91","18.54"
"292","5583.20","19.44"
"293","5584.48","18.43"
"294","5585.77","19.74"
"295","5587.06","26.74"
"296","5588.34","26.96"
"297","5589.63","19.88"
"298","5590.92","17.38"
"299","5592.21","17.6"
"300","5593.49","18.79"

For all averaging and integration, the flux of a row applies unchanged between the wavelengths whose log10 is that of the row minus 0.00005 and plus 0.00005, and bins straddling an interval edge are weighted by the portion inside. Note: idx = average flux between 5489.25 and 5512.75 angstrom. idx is 18.7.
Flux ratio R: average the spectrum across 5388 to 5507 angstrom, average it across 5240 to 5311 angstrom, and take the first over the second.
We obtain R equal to 1.07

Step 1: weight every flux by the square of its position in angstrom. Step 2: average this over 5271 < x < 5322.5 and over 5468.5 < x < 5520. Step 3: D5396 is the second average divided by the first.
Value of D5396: 1.17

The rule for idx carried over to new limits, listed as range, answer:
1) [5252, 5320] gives 17.5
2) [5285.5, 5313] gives 17.9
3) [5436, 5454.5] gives 18.6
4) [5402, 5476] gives 18.5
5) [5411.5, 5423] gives 20.9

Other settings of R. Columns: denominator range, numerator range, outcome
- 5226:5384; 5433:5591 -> 1.11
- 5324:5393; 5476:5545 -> 1.07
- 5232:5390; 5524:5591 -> 1.16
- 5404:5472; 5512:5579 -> 1.09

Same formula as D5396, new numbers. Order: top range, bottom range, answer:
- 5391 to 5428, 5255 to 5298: 1.13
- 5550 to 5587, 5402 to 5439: 1.13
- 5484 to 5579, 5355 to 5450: 1.13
